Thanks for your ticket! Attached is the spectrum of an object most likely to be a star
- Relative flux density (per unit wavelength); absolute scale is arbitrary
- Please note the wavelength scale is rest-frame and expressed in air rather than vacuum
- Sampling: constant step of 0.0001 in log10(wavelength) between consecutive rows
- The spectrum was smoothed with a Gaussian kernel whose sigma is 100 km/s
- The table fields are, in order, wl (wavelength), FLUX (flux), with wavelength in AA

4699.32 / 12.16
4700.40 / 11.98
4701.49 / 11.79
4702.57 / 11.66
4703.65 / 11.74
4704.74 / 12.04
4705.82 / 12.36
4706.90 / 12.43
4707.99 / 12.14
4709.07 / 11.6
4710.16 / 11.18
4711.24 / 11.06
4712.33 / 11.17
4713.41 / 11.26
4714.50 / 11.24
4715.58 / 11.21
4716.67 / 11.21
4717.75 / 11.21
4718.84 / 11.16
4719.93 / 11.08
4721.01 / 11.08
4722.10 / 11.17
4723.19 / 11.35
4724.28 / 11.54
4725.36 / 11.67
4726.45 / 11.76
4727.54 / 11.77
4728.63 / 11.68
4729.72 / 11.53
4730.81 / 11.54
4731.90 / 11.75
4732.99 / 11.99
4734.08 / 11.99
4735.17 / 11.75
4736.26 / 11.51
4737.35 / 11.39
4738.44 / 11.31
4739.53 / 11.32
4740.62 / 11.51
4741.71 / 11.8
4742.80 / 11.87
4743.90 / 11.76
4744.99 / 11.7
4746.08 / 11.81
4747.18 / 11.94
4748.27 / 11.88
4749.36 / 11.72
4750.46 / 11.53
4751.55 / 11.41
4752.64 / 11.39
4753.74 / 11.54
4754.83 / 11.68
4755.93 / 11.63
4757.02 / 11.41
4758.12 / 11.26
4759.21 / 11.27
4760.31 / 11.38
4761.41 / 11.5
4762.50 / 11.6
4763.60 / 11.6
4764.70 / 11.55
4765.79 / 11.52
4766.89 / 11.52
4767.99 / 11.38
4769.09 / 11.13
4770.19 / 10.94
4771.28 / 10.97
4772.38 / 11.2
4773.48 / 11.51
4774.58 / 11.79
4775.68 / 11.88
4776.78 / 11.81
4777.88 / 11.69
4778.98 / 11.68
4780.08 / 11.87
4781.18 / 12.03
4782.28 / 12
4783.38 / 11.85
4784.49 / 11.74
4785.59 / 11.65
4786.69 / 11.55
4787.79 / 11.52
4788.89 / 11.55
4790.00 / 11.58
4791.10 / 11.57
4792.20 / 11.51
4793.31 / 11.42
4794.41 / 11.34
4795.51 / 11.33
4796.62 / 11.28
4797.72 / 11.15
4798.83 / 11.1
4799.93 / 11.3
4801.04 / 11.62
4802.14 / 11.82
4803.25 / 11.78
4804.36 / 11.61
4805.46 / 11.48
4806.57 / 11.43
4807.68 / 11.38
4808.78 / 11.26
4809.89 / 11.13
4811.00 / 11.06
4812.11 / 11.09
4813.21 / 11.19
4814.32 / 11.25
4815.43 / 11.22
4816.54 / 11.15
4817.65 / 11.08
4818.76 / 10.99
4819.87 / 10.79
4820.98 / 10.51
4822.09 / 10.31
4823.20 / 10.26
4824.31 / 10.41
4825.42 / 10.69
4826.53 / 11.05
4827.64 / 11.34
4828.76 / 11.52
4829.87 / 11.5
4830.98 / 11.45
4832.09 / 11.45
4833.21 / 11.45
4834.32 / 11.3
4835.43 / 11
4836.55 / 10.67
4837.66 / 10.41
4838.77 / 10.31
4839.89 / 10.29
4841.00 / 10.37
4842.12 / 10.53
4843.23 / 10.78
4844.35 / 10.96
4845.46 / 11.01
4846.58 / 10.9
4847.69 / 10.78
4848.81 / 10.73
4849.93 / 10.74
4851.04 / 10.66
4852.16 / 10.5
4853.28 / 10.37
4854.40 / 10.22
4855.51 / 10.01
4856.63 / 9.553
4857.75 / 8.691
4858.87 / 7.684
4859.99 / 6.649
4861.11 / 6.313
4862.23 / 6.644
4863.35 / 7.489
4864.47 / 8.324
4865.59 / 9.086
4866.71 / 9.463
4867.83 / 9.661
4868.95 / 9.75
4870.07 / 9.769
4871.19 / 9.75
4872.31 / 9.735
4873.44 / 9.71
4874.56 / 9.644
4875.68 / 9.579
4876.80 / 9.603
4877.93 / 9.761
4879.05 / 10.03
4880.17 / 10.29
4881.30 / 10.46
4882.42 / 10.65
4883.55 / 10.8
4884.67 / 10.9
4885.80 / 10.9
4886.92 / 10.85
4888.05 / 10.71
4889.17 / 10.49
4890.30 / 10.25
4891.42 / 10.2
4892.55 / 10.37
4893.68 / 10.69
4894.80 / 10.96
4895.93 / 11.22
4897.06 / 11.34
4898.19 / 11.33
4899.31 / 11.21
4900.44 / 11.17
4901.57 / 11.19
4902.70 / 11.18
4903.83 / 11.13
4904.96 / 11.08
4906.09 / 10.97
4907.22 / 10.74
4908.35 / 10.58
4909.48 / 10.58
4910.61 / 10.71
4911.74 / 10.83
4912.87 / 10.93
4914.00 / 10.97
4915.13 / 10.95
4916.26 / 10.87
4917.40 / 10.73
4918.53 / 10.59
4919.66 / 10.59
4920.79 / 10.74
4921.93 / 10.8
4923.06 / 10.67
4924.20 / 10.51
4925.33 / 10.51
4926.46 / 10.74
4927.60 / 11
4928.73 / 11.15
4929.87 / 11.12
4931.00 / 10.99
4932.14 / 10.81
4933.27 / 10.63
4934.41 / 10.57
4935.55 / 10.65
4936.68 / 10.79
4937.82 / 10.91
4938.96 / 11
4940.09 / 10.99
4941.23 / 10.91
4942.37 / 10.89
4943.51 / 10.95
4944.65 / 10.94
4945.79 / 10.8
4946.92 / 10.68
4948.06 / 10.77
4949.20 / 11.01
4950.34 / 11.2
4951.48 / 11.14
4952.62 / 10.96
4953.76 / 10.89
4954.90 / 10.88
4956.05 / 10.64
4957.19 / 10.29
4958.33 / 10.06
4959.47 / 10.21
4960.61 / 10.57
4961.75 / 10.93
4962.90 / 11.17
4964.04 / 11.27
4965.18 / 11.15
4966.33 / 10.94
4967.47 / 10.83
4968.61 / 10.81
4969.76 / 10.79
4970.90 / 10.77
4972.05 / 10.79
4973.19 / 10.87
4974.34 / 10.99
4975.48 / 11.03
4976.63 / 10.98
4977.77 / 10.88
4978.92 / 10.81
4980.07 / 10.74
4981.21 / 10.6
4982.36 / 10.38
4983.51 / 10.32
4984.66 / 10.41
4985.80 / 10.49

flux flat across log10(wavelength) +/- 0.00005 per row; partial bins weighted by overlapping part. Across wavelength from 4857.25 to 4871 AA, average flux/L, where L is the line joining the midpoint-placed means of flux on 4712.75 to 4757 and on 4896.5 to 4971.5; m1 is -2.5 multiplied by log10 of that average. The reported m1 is 0.31 mag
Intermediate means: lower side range 11.5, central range 8.33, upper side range 10.9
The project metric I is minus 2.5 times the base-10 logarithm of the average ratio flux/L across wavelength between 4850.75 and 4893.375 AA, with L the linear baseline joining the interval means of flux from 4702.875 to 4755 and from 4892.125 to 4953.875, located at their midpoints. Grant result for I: 0.152 mag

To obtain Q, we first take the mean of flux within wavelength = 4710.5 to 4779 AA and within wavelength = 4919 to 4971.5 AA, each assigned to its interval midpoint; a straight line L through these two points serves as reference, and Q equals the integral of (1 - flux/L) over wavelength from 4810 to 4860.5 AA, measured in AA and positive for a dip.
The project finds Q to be 2.7 AA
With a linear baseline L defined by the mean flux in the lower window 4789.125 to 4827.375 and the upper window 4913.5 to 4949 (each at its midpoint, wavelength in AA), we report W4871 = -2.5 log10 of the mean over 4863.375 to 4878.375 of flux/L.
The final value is 0.16 mag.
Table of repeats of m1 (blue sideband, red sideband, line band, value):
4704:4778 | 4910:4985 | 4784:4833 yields 0.00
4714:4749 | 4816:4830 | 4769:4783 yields -0.04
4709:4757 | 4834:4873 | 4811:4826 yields -0.06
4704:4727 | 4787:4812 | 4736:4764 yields -0.01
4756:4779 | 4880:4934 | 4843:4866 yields 0.18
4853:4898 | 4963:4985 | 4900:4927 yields -0.07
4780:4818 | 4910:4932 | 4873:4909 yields 0.03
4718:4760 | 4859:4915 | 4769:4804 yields -0.04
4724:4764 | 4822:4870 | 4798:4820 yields -0.07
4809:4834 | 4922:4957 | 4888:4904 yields 0.00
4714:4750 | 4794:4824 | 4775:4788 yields -0.04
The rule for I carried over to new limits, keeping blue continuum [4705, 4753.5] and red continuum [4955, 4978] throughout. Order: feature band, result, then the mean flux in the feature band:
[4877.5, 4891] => 0.055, 10.5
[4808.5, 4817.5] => 0.013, 11.2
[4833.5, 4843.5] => 0.056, 10.7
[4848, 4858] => 0.096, 10.2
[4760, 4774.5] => 0.006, 11.4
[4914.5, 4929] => 0.019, 10.8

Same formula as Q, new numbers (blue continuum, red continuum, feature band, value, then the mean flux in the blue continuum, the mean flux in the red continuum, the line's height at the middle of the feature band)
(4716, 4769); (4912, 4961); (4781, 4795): -0.3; 11.5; 10.8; 11.4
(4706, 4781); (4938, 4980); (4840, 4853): 0.6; 11.5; 10.9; 11.2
